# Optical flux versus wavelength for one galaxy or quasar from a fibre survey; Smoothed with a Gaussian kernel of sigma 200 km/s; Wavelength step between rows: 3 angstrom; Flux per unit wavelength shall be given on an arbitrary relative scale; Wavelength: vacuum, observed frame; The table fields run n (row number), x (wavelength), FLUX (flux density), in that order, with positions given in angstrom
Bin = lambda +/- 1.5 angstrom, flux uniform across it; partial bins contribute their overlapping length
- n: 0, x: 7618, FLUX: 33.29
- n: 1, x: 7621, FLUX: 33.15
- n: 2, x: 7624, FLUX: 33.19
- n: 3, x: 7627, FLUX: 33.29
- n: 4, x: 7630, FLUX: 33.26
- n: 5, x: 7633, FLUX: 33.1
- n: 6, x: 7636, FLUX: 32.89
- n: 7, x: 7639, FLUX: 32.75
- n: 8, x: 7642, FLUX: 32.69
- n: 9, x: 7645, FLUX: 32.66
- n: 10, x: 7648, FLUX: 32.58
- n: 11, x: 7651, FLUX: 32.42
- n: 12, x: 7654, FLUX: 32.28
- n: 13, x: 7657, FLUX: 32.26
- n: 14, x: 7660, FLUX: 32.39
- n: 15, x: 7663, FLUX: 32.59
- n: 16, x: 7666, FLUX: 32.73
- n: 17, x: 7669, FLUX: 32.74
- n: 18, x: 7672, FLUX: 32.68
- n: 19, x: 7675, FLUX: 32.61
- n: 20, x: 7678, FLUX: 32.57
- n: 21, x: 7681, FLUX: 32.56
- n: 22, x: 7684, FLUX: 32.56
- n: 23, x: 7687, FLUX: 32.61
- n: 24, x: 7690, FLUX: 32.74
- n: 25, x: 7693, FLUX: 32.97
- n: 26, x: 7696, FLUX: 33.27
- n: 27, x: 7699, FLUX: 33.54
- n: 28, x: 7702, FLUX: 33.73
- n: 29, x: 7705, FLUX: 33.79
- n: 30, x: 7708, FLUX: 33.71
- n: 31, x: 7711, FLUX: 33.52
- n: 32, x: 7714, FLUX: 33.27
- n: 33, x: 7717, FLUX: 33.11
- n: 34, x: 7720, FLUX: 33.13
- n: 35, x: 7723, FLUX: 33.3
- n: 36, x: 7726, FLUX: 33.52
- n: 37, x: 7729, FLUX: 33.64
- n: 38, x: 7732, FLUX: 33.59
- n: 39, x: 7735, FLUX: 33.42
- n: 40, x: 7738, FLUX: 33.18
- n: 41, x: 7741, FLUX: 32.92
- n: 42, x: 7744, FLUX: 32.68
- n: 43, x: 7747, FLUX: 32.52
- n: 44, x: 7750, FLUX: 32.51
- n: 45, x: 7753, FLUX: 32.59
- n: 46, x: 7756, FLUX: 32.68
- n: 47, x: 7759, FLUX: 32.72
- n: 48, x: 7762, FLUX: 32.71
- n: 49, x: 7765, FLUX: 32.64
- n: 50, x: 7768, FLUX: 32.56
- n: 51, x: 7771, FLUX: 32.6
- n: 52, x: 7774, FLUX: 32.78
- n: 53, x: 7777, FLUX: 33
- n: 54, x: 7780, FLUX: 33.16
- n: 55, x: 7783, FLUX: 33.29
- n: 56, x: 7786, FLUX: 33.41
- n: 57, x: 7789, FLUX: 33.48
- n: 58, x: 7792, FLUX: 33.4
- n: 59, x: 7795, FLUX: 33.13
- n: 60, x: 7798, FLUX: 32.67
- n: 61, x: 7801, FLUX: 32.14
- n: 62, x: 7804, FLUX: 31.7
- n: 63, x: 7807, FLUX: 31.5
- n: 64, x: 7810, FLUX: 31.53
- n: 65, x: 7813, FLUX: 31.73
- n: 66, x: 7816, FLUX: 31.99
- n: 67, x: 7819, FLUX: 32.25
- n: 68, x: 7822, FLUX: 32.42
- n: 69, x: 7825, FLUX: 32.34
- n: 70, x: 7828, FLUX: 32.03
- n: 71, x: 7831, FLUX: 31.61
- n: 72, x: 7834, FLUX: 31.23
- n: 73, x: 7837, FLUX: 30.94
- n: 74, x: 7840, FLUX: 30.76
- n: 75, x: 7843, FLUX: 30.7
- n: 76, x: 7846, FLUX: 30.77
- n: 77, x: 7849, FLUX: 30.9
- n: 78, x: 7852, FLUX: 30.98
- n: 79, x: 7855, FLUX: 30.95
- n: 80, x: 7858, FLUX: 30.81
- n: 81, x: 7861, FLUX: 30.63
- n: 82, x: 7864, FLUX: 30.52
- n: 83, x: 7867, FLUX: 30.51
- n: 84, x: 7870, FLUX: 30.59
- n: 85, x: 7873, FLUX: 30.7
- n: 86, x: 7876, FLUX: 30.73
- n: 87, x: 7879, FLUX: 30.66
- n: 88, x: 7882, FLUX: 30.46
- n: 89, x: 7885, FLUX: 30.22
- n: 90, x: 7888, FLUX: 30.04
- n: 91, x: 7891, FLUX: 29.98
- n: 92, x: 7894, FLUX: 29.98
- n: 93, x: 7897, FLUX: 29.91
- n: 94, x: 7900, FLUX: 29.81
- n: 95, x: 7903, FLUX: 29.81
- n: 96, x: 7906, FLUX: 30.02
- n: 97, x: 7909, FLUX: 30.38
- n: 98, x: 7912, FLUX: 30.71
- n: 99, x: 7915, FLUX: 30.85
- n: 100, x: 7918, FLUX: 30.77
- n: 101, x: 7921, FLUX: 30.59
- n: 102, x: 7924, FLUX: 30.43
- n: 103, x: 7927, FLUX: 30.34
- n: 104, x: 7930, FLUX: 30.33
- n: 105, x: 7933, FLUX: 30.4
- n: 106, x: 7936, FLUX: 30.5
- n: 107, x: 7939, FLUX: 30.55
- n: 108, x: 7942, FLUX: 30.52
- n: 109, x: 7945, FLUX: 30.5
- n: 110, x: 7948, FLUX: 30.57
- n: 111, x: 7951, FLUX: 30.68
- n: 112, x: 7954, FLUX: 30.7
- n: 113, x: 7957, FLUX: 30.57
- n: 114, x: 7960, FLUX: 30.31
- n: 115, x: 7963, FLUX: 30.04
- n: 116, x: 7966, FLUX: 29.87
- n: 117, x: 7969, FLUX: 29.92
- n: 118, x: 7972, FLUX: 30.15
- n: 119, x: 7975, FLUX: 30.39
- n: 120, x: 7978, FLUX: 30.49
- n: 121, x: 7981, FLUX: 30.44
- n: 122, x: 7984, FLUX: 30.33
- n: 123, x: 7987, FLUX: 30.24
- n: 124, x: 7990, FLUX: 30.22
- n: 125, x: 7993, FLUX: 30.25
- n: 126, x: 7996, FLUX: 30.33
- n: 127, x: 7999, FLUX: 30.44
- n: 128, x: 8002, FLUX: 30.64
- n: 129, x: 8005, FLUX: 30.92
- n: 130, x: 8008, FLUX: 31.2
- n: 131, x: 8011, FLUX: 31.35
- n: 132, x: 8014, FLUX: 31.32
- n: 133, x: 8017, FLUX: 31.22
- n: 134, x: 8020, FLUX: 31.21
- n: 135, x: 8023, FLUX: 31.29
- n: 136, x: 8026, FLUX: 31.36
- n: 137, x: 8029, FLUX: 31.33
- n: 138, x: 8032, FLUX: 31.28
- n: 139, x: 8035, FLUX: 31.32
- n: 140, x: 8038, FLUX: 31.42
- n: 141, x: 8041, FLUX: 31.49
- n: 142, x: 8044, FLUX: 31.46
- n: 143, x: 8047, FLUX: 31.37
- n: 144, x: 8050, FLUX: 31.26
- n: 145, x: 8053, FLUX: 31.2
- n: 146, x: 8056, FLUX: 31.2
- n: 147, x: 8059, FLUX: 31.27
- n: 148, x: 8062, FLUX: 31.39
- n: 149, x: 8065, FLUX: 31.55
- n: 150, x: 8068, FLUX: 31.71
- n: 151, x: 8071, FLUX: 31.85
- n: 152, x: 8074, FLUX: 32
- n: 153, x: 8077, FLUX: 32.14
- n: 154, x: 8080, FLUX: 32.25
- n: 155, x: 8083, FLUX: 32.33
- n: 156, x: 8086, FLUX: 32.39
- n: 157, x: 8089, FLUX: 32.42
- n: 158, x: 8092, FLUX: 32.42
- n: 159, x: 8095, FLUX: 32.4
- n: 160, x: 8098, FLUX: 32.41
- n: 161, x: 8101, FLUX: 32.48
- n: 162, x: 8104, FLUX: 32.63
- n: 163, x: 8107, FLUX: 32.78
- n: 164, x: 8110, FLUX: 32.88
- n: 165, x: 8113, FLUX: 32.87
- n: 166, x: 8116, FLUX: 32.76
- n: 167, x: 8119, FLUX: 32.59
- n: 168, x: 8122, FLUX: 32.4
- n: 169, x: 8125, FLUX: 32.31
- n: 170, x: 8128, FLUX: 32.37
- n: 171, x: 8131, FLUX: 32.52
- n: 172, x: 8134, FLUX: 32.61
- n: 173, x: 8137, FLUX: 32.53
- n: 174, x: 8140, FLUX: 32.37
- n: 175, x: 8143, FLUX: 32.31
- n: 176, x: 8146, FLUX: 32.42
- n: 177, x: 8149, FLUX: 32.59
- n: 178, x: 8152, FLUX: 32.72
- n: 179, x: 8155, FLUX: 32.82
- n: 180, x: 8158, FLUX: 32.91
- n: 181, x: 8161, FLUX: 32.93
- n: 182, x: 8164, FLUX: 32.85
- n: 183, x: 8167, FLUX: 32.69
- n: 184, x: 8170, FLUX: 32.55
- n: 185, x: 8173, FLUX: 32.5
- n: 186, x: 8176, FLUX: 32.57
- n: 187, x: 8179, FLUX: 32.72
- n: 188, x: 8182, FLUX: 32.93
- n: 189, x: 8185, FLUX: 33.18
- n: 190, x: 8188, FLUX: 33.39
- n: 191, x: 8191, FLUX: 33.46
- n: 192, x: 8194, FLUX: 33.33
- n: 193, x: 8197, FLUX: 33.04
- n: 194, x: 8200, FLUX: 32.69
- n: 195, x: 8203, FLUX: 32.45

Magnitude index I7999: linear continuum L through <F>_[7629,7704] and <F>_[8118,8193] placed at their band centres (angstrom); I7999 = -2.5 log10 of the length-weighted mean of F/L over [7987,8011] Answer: 0.07 mag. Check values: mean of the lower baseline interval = 32.8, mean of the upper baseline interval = 32.7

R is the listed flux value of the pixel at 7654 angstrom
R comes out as 32.28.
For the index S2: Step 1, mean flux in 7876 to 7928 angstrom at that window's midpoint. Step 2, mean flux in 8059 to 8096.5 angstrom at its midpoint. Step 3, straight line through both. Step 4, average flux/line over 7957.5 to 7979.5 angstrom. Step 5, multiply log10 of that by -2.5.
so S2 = 0.03 mag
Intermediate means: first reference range 30.3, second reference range 32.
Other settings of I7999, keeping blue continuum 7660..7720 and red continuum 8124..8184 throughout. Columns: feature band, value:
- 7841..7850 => 0.071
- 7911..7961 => 0.077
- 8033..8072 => 0.044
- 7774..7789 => -0.009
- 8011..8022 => 0.050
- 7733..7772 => 0.006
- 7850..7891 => 0.078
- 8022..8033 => 0.048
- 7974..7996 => 0.083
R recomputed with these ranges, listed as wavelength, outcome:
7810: 31.53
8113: 32.87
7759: 32.72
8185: 33.18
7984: 30.33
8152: 32.72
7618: 33.29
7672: 32.68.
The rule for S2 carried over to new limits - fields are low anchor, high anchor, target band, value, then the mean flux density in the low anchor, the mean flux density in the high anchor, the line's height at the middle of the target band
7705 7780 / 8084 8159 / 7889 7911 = 0.10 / 33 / 32.6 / 32.8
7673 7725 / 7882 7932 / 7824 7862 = 0.00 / 33.1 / 30.3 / 31.1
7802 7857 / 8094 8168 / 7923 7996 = 0.06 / 31.5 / 32.6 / 32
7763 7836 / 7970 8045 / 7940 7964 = 0.03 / 32.4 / 30.9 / 31.3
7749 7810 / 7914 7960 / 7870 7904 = 0.04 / 32.7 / 30.5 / 31.2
